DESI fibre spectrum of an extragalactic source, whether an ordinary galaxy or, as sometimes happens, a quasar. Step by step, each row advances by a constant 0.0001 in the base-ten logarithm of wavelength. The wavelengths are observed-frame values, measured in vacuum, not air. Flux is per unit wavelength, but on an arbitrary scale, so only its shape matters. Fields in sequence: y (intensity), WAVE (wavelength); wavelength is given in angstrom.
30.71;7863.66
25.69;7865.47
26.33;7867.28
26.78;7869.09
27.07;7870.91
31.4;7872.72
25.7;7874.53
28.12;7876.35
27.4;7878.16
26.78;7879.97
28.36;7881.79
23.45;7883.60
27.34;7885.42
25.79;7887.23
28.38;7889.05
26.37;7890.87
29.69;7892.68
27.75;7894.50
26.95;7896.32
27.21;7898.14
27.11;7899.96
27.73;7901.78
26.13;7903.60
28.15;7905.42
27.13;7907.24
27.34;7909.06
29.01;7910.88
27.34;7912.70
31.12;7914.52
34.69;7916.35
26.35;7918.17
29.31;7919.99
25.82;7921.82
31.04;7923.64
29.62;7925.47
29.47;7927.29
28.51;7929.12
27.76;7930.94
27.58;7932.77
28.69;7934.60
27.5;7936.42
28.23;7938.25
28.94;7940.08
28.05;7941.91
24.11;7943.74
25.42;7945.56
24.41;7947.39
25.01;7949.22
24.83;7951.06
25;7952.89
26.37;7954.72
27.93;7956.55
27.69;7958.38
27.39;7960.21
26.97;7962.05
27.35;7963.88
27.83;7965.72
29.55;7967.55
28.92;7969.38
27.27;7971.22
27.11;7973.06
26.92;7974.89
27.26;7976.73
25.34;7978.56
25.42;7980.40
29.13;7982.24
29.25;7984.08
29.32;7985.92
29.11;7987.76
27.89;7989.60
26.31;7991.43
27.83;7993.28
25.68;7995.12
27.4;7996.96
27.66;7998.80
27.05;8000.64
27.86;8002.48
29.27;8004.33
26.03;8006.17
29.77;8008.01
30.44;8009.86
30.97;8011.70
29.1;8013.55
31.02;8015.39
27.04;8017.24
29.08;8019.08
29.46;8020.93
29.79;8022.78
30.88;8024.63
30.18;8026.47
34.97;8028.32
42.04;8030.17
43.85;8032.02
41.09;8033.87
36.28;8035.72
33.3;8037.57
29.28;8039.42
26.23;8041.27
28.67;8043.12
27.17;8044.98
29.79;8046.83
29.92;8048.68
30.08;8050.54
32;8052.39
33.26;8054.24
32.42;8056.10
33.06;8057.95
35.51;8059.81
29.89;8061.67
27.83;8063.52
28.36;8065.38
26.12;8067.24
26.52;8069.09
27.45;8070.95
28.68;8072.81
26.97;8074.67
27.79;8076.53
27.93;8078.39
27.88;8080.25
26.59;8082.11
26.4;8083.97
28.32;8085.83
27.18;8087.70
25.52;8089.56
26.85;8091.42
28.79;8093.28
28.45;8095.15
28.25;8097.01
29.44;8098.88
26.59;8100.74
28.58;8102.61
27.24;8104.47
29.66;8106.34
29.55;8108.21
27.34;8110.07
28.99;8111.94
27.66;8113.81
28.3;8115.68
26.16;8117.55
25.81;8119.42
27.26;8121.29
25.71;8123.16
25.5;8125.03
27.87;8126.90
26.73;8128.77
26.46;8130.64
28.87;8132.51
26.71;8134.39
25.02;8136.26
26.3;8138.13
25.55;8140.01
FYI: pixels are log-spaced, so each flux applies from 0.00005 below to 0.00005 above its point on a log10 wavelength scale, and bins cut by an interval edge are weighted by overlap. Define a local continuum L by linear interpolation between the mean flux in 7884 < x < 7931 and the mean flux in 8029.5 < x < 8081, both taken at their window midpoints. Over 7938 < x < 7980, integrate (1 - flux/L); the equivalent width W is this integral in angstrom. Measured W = 3.3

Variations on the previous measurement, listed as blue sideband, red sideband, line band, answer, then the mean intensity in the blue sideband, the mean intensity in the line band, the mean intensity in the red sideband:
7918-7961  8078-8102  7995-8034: -4.8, 27.3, 30.8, 27.6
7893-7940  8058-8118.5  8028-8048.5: -4.0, 28.3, 33.7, 28.1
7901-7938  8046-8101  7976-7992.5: 0.6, 28.5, 27.7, 28.8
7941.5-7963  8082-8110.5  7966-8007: -1.8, 26.1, 27.6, 27.8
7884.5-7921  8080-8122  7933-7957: 1.3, 28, 26.5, 27.7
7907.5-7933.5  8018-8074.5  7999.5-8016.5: 0.9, 28.9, 29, 31.4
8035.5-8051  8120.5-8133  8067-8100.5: 1.0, 29.8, 27.5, 26.9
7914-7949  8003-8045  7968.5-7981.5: 1.2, 28.1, 26.9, 31.6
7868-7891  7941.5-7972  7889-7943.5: -2.6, 27.2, 28.2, 26.7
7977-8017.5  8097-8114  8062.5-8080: 0.5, 28.1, 27.6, 28.4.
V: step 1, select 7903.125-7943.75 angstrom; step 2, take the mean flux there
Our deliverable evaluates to 28.5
